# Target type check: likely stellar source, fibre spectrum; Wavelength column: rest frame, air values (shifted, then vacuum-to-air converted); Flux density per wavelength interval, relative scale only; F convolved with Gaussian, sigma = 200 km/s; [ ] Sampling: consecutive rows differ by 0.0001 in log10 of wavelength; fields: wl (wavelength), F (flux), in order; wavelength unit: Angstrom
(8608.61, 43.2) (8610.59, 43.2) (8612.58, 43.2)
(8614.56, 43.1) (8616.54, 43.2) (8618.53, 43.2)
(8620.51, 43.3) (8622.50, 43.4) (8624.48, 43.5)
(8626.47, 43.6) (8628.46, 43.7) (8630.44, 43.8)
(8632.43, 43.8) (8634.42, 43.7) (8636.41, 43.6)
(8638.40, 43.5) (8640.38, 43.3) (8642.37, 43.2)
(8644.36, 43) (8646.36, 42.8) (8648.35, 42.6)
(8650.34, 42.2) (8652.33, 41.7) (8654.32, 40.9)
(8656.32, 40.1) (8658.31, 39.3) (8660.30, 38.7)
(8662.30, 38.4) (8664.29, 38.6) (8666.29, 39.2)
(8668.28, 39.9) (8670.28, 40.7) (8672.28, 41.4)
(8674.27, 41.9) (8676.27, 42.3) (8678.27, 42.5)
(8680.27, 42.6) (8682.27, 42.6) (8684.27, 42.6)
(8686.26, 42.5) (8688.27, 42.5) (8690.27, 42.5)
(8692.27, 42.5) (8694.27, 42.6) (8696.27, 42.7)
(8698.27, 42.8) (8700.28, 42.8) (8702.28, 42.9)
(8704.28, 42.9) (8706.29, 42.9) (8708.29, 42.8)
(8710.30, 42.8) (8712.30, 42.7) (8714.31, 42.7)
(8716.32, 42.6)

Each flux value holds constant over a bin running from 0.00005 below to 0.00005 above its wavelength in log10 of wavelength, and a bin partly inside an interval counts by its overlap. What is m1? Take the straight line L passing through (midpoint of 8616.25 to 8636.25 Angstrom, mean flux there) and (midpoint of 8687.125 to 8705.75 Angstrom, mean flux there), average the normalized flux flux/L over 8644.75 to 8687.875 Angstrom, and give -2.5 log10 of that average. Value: 0.049 mag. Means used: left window 43.5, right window 42.7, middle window 41.2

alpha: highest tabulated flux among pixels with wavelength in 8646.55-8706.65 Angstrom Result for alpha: 42.9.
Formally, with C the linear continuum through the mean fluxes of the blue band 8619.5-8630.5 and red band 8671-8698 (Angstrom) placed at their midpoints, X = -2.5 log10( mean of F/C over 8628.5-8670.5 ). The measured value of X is 0.037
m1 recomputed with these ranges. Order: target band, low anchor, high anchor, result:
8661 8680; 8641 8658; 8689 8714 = 0.045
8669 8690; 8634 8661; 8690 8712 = 0.009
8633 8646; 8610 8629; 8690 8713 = -0.004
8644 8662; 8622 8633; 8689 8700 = 0.057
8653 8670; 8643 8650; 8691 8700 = 0.085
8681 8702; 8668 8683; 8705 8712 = -0.009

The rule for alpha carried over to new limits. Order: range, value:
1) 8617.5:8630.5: 43.8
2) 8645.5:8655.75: 42.8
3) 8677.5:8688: 42.6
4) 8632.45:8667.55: 43.7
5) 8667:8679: 42.5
